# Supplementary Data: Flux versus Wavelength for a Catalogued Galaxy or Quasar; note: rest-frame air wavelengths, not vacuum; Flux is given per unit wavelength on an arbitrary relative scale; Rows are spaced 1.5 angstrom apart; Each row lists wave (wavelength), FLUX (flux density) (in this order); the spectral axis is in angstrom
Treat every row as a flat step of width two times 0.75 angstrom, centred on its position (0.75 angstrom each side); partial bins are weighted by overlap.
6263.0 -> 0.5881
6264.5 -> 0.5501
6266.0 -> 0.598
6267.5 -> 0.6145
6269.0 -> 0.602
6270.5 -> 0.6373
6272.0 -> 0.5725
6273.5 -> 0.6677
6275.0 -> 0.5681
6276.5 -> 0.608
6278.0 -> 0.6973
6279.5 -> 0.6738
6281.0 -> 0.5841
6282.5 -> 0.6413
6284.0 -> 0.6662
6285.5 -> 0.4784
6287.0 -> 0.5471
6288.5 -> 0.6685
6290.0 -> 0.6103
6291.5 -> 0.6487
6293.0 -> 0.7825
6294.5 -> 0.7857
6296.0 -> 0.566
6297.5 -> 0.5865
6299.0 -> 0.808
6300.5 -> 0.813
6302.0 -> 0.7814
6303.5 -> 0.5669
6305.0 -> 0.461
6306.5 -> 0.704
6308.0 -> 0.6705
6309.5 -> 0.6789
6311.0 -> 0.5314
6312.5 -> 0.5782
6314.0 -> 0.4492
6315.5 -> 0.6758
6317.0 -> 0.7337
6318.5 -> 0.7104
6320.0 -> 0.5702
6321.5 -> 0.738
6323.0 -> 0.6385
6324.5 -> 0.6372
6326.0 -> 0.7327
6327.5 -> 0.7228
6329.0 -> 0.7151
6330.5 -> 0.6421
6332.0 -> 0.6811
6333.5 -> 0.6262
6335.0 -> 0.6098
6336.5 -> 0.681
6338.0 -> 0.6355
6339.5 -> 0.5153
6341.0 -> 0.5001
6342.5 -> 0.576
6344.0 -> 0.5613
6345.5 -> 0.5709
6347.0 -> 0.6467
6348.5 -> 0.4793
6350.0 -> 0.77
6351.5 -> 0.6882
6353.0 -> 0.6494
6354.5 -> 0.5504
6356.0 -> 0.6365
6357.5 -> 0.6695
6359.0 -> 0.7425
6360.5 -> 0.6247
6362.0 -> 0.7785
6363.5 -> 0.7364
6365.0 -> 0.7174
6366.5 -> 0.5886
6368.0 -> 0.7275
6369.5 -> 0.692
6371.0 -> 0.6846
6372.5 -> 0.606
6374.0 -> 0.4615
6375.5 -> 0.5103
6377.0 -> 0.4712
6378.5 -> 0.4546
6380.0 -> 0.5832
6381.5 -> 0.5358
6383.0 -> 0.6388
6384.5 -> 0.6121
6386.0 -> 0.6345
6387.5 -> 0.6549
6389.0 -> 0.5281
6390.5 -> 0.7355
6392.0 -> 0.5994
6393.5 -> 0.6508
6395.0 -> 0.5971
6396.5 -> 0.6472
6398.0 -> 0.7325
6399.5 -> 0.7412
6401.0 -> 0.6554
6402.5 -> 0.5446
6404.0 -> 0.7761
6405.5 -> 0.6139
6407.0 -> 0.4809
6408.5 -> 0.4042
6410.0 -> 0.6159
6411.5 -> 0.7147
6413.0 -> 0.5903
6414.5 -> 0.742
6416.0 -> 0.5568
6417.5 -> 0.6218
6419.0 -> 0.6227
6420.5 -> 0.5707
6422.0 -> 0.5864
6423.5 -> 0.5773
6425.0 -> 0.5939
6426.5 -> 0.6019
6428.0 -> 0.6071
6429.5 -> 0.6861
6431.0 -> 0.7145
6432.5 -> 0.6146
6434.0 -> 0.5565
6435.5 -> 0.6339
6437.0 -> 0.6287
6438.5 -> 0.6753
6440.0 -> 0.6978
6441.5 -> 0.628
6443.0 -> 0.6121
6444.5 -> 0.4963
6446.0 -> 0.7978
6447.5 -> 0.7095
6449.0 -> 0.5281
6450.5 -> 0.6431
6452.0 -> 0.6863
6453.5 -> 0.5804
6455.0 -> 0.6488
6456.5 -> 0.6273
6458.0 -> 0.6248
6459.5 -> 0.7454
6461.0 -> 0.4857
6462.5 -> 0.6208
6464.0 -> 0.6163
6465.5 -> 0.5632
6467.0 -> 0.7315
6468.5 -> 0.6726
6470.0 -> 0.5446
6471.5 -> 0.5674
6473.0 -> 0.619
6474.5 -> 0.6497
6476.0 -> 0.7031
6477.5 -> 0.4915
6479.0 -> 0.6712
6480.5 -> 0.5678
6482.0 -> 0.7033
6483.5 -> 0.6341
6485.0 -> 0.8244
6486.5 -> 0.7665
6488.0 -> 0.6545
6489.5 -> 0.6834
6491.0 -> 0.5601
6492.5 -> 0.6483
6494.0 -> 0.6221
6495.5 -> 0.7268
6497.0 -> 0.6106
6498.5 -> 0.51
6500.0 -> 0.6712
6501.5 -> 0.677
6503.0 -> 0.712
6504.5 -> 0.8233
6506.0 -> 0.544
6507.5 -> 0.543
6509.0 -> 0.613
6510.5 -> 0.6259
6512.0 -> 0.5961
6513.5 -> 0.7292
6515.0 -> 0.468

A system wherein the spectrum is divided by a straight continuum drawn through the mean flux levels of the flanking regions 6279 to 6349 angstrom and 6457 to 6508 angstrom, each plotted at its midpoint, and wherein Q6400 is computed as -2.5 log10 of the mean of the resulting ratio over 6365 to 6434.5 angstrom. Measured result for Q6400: 0.04 mag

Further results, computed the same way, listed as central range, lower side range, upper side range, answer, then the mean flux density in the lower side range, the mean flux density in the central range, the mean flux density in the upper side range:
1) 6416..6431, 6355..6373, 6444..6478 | 0.06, 0.683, 0.61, 0.626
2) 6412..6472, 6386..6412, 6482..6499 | 0.03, 0.628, 0.626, 0.662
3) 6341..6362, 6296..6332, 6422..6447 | 0.03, 0.657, 0.629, 0.632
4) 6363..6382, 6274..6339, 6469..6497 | 0.09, 0.649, 0.597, 0.646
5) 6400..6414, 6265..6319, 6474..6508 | 0.07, 0.637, 0.605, 0.653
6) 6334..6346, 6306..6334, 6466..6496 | 0.13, 0.654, 0.582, 0.651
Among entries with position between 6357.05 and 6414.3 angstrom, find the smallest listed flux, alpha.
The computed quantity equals 0.4042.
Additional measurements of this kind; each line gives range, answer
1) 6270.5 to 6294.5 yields 0.4784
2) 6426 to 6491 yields 0.4857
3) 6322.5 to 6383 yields 0.4546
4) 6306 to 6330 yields 0.4492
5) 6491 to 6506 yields 0.51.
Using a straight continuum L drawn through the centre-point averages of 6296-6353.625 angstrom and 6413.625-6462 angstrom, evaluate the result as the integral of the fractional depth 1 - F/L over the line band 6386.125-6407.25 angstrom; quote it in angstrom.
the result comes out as -0.4 angstrom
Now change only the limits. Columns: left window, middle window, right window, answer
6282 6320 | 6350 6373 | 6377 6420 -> -1.9 angstrom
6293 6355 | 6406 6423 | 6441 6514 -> 1.3 angstrom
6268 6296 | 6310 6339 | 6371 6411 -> -1.3 angstrom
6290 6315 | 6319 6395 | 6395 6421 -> 1.1 angstrom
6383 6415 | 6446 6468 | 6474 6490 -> 0.7 angstrom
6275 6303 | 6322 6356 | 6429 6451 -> 1.3 angstrom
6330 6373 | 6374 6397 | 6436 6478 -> 1.9 angstrom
